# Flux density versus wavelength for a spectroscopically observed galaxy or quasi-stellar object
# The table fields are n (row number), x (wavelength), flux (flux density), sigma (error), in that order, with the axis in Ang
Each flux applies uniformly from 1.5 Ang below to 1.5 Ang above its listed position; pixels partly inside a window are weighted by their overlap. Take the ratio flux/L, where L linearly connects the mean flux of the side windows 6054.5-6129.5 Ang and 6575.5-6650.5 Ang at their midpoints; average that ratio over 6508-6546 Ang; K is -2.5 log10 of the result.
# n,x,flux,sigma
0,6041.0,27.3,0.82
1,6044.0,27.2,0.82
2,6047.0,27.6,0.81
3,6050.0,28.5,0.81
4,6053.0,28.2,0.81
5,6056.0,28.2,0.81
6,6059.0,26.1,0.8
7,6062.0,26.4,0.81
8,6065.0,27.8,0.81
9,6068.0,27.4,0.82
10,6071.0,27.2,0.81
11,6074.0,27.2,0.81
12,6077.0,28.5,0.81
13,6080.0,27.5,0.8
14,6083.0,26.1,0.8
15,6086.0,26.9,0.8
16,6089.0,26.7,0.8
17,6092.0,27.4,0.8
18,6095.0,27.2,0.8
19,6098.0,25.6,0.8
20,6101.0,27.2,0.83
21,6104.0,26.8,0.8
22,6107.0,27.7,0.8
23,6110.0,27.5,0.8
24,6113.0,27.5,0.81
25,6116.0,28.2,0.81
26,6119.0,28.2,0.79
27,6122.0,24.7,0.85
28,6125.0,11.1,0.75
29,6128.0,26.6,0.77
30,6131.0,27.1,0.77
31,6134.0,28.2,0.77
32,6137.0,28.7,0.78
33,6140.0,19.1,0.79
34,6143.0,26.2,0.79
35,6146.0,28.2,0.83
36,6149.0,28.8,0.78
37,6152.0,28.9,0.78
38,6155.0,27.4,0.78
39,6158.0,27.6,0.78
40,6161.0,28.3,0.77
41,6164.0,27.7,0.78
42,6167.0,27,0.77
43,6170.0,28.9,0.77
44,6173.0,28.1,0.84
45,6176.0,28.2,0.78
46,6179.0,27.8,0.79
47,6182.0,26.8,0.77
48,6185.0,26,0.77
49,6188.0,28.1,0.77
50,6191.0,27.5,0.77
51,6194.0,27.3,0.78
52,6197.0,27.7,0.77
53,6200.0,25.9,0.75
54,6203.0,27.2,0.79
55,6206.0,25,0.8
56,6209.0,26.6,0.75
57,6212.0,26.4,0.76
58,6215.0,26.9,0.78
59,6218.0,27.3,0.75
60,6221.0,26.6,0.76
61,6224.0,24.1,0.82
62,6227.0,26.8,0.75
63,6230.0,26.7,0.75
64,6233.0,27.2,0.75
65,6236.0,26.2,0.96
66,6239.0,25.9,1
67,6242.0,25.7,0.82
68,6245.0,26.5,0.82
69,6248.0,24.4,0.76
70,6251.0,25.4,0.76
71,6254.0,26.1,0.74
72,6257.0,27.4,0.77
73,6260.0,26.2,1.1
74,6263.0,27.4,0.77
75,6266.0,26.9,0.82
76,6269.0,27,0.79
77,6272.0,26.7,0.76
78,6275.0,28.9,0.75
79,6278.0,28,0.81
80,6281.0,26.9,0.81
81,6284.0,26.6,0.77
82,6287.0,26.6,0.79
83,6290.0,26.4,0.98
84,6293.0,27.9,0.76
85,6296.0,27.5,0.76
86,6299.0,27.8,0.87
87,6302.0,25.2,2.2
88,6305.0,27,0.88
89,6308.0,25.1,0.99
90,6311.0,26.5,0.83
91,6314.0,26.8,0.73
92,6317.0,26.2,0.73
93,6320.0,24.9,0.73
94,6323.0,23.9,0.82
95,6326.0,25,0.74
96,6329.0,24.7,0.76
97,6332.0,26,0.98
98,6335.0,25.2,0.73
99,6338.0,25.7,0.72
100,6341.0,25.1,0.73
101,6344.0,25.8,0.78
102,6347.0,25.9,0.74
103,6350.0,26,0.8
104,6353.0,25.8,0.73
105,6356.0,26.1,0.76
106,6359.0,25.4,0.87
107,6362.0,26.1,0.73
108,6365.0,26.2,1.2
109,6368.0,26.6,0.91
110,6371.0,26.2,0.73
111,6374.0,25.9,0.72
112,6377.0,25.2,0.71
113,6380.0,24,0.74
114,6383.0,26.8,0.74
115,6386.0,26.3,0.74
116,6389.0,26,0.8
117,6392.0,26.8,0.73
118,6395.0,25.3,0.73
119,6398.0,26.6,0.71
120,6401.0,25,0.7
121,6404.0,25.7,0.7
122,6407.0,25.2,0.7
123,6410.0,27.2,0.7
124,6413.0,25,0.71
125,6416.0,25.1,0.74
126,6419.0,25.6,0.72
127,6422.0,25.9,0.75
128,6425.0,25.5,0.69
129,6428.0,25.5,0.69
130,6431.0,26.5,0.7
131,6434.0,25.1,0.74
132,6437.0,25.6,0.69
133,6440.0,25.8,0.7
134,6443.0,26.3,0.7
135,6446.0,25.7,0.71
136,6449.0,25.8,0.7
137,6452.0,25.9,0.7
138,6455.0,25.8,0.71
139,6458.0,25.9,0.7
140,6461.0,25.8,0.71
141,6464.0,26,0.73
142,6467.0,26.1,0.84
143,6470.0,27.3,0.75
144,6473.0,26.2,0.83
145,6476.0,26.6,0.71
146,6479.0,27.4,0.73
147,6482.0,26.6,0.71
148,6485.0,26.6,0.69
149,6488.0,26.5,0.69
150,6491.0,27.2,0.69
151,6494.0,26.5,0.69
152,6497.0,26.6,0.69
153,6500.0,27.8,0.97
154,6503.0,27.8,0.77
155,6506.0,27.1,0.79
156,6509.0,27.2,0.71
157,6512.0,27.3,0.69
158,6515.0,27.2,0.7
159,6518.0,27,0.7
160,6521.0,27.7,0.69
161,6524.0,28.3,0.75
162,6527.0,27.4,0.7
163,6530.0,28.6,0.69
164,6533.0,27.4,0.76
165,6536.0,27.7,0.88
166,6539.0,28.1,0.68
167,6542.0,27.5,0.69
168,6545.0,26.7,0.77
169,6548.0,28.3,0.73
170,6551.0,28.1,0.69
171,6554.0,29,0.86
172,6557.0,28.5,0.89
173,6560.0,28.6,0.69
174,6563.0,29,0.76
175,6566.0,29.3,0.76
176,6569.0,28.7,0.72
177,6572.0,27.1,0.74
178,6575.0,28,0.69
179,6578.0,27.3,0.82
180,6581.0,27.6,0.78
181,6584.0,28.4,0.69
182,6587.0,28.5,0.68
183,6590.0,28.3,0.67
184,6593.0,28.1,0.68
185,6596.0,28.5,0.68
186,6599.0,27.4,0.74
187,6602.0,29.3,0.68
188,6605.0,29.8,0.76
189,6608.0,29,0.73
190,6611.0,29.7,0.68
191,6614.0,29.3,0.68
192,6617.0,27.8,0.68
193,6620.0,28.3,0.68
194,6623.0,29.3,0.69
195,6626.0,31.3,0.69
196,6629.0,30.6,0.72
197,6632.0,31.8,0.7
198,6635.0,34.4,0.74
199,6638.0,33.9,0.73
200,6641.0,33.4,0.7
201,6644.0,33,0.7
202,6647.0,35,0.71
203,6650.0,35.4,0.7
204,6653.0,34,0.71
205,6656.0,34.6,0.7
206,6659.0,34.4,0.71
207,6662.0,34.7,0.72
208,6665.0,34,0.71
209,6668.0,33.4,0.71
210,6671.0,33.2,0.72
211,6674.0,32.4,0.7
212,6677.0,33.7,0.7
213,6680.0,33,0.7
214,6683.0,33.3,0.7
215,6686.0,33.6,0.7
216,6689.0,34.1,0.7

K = 0.07 mag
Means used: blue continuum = 26.5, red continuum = 30.1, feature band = 27.6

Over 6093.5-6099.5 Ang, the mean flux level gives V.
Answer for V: 26.4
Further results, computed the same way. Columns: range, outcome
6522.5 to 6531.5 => 28.1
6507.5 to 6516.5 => 27.2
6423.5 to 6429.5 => 25.5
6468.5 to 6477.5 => 26.7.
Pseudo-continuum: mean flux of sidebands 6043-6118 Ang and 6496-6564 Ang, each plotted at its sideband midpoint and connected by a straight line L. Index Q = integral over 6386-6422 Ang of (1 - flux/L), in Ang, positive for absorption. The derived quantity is 2.4 Ang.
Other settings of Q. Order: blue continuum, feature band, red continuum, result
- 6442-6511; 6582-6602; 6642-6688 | 1.78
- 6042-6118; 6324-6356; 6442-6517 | 1.59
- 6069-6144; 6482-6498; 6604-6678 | 2.03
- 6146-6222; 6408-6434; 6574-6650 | 2.81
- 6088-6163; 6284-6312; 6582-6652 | 1.19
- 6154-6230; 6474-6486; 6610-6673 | 1.47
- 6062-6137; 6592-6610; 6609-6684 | 1.86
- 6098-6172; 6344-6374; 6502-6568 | 1.43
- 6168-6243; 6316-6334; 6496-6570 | 1.41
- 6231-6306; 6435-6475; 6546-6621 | 2.51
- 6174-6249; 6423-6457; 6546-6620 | 2.42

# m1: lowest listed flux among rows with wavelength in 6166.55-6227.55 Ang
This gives 24.1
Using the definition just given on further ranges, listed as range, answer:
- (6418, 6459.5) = 25.1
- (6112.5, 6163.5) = 11.1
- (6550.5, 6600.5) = 27.1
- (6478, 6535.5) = 26.5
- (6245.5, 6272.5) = 24.4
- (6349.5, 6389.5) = 24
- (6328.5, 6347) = 24.7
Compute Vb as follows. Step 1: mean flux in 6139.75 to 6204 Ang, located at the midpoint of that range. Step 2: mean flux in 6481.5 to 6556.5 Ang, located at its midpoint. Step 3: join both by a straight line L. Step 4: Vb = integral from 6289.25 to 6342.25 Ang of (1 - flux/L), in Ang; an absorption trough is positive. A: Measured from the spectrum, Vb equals 2.9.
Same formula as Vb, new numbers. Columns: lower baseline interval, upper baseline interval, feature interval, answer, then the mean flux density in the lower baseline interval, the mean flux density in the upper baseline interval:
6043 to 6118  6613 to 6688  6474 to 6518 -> 6.0 Ang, 27.3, 32.7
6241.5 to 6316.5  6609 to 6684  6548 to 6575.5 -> 2.4 Ang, 26.7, 32.5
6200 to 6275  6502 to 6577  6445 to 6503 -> 2.3 Ang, 26.4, 27.9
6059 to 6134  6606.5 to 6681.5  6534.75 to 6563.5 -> 3.0 Ang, 26.5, 32.4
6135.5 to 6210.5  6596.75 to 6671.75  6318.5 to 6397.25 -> 9.2 Ang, 27.2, 31.8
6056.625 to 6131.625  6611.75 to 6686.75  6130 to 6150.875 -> 0.2 Ang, 26.4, 32.7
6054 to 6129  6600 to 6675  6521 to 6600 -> 8.0 Ang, 26.5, 32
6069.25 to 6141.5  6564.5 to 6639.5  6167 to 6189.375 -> -0.8 Ang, 26.2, 29.3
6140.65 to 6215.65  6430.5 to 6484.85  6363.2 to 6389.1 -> 0.6 Ang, 27.3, 26.1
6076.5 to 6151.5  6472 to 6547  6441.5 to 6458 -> 0.7 Ang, 26.3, 27.3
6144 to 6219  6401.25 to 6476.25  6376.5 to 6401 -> 0.3 Ang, 27.4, 25.9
